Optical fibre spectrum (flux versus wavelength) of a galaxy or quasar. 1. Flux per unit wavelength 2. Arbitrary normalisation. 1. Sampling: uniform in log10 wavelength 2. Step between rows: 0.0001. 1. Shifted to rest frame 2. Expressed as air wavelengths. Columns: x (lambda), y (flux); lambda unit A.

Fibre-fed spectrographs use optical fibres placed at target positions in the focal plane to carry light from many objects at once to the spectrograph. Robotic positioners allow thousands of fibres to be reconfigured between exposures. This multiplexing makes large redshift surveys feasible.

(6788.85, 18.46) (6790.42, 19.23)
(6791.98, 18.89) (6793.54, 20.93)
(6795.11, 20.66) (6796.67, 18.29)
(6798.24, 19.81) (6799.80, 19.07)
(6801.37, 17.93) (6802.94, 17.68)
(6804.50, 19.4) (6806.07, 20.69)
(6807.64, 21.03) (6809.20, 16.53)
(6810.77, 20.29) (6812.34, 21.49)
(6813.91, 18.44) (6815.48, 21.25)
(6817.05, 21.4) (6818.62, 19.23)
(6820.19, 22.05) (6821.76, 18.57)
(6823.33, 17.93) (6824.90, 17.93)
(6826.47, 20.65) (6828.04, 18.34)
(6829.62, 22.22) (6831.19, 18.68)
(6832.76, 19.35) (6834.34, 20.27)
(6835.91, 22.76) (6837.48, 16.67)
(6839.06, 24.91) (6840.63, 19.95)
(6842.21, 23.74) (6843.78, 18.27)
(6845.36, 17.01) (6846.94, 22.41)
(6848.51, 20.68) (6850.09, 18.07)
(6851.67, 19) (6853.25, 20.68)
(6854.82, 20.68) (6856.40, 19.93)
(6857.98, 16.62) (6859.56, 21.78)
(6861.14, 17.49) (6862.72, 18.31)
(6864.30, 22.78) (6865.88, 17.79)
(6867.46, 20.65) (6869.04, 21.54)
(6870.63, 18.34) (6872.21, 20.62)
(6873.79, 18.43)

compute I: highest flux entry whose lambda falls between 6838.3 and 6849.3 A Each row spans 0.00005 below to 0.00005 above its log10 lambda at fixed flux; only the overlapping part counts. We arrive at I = 24.91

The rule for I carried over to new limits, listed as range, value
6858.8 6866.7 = 22.78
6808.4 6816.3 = 21.49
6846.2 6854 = 22.41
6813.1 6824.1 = 22.05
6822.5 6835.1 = 22.22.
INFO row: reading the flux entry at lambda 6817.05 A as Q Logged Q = 21.4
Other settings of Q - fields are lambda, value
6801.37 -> 17.93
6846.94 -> 22.41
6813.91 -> 18.44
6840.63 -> 19.95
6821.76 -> 18.57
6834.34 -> 20.27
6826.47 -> 20.65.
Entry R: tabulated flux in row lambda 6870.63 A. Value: 18.34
